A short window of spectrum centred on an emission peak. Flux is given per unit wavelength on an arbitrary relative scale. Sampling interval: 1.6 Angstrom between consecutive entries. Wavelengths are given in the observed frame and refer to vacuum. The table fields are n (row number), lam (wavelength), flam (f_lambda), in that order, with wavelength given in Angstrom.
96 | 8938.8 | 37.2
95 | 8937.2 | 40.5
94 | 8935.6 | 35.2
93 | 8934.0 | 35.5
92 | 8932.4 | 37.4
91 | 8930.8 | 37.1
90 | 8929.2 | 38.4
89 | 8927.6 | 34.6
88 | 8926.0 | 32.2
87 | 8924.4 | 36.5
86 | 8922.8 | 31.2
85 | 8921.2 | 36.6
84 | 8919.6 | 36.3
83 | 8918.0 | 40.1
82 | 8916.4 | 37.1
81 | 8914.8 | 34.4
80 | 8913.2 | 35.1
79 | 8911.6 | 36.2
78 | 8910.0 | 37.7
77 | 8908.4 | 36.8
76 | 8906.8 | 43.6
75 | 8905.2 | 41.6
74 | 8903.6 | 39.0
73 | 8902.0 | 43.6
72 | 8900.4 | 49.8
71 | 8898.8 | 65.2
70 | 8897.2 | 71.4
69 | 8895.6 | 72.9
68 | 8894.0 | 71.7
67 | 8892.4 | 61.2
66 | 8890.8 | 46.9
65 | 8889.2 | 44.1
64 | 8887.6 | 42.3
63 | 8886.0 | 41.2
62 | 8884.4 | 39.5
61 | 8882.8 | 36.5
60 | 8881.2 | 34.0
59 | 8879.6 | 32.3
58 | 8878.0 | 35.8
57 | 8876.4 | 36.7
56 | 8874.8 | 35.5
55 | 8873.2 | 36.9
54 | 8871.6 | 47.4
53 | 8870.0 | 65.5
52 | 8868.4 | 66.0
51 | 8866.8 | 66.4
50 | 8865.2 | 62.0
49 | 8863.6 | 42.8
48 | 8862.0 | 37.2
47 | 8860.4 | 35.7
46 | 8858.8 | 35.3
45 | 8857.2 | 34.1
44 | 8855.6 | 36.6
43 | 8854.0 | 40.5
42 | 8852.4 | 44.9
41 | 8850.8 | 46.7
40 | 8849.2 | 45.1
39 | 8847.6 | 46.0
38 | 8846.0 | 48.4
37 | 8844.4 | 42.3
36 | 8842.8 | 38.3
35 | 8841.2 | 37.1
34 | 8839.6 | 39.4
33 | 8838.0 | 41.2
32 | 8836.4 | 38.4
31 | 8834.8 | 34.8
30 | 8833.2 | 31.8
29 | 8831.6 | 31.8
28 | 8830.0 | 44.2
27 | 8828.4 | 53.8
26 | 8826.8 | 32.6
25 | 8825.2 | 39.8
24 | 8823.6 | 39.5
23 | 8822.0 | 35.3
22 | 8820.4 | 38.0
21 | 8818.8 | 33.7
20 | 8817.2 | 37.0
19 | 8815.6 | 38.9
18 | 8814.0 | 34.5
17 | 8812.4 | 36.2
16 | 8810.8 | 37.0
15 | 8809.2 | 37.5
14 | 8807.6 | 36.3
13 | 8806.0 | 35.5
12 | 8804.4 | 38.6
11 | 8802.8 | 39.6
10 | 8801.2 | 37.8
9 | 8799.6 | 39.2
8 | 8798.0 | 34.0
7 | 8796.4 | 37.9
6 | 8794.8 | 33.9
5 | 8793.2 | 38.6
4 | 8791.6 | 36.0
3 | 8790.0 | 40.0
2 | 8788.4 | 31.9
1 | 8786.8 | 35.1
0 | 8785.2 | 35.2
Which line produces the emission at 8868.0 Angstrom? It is Halpha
